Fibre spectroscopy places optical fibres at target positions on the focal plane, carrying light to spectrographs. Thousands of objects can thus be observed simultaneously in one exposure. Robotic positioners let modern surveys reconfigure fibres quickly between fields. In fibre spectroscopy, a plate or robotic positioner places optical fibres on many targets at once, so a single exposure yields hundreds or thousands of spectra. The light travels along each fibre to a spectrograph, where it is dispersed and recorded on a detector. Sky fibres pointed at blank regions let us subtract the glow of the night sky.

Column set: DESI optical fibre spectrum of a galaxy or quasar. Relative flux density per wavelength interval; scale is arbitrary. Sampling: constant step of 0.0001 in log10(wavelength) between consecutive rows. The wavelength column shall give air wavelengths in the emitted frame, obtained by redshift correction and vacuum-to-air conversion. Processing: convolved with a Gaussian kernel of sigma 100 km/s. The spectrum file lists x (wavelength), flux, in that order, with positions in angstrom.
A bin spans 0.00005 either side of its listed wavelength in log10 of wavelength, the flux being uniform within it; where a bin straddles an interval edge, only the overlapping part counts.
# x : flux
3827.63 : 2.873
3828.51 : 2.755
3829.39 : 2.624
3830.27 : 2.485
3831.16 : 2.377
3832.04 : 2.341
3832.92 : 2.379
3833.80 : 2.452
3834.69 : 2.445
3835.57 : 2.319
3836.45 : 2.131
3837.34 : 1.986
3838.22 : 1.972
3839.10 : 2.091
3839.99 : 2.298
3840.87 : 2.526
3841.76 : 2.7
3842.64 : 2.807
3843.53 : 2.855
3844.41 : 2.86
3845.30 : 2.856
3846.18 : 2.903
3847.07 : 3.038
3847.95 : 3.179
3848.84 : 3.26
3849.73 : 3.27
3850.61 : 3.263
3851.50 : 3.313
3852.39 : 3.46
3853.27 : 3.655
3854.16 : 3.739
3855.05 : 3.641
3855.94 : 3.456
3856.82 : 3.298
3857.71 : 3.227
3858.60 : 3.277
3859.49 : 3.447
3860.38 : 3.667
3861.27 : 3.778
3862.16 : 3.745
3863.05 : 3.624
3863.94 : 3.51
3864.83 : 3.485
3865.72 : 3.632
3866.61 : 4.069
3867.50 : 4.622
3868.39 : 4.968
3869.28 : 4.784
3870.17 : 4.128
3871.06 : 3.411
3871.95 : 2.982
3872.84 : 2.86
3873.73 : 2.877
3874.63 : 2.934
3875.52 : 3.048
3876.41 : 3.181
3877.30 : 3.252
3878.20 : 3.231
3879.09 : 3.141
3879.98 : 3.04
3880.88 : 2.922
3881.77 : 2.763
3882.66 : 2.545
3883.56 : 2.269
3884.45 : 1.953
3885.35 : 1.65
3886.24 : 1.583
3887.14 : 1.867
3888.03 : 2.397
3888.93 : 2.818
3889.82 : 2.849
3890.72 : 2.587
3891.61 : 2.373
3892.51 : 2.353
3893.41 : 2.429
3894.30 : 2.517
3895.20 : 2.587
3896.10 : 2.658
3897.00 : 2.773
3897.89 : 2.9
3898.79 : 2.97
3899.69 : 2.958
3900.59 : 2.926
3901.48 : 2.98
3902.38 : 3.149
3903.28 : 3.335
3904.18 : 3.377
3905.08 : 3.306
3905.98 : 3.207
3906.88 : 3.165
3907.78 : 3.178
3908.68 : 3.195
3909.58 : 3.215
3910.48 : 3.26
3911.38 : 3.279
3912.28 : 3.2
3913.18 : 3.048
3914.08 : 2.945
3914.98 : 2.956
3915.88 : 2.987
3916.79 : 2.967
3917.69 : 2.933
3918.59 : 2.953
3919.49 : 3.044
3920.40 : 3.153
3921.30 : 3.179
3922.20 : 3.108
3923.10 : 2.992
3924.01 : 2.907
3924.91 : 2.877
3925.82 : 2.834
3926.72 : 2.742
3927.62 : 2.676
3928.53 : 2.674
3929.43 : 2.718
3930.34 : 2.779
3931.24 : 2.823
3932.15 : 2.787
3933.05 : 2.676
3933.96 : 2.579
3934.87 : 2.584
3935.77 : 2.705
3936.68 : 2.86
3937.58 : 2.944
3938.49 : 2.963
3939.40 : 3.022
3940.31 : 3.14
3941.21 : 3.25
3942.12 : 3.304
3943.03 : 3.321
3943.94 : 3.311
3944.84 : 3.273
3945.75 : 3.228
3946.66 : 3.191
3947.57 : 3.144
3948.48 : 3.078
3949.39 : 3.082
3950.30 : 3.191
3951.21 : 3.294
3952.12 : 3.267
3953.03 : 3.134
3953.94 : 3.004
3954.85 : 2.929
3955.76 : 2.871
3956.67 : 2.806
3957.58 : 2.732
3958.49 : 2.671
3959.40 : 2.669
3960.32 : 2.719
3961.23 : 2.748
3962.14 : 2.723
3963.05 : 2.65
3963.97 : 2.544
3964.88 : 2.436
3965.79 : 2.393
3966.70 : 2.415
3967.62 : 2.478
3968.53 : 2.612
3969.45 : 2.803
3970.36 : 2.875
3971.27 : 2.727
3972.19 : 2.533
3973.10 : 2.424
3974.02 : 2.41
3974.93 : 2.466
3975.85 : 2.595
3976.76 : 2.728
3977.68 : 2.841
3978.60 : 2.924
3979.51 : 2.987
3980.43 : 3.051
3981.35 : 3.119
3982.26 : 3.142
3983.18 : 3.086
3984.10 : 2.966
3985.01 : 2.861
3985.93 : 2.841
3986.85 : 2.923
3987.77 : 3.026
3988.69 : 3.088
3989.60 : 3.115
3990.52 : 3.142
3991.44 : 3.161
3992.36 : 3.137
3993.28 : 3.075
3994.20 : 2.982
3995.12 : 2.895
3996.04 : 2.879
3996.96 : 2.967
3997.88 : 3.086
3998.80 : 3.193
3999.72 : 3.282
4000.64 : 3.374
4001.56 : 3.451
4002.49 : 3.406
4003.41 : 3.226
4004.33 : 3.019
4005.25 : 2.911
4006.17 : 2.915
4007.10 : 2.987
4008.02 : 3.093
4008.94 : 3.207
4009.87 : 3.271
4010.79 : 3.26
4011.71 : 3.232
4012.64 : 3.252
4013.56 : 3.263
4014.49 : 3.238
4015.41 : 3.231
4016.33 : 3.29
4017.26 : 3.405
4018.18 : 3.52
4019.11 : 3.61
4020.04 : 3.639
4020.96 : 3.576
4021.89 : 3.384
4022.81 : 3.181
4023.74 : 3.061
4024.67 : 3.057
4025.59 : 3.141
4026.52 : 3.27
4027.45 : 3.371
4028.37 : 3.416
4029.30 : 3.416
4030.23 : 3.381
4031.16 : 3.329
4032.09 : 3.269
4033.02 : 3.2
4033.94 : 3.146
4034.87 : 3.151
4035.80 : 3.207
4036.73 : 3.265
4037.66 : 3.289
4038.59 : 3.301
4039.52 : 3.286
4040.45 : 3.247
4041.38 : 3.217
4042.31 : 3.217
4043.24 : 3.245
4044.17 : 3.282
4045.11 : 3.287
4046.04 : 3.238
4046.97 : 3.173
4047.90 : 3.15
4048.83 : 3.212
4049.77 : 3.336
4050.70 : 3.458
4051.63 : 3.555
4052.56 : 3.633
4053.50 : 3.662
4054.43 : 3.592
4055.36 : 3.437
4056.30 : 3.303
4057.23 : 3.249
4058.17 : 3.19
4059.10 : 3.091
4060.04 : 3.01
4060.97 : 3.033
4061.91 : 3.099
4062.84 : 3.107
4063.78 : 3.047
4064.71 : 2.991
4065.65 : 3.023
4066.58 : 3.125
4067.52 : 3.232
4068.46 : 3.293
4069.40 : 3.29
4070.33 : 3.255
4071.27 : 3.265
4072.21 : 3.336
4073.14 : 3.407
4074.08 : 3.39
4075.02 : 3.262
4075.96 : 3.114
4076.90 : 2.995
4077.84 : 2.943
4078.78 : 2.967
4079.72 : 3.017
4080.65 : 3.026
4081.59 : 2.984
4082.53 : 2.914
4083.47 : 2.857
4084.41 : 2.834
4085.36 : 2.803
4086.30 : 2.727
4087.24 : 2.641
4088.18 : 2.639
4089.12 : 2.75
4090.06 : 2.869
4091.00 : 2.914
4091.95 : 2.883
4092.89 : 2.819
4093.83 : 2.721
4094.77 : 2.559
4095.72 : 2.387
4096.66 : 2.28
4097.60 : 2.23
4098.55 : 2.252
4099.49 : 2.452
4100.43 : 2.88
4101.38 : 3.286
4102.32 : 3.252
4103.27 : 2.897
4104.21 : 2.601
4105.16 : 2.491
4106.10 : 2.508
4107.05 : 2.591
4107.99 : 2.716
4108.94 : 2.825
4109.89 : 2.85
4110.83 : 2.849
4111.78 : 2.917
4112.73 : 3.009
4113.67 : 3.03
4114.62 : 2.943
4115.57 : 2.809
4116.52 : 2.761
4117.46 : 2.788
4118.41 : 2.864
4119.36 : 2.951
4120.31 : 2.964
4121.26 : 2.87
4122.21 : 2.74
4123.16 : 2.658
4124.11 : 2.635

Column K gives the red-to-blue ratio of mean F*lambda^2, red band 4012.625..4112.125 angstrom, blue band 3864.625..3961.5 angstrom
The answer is 1.12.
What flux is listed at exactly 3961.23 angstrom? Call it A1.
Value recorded 2.748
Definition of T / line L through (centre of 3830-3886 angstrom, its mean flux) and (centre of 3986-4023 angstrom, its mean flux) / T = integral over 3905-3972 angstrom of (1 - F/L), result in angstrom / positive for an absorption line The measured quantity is 4.3 angstrom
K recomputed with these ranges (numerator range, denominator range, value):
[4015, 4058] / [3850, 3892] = 1.13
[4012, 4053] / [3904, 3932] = 1.16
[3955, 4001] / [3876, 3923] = 1.03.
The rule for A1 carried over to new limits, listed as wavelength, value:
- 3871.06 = 3.411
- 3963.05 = 2.65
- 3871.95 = 2.982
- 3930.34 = 2.779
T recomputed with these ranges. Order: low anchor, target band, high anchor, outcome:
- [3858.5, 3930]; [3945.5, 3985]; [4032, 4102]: 3.0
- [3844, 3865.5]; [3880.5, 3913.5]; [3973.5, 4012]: 5.0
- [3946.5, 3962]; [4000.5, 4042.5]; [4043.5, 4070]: -1.5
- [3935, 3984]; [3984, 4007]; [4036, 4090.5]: -0.8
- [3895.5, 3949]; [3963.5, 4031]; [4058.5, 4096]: -1.0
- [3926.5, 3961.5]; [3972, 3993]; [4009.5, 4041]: 1.5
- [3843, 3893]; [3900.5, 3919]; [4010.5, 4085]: 0.3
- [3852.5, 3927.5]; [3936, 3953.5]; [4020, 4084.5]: -0.1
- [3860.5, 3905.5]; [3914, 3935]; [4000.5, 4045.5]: 1.6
